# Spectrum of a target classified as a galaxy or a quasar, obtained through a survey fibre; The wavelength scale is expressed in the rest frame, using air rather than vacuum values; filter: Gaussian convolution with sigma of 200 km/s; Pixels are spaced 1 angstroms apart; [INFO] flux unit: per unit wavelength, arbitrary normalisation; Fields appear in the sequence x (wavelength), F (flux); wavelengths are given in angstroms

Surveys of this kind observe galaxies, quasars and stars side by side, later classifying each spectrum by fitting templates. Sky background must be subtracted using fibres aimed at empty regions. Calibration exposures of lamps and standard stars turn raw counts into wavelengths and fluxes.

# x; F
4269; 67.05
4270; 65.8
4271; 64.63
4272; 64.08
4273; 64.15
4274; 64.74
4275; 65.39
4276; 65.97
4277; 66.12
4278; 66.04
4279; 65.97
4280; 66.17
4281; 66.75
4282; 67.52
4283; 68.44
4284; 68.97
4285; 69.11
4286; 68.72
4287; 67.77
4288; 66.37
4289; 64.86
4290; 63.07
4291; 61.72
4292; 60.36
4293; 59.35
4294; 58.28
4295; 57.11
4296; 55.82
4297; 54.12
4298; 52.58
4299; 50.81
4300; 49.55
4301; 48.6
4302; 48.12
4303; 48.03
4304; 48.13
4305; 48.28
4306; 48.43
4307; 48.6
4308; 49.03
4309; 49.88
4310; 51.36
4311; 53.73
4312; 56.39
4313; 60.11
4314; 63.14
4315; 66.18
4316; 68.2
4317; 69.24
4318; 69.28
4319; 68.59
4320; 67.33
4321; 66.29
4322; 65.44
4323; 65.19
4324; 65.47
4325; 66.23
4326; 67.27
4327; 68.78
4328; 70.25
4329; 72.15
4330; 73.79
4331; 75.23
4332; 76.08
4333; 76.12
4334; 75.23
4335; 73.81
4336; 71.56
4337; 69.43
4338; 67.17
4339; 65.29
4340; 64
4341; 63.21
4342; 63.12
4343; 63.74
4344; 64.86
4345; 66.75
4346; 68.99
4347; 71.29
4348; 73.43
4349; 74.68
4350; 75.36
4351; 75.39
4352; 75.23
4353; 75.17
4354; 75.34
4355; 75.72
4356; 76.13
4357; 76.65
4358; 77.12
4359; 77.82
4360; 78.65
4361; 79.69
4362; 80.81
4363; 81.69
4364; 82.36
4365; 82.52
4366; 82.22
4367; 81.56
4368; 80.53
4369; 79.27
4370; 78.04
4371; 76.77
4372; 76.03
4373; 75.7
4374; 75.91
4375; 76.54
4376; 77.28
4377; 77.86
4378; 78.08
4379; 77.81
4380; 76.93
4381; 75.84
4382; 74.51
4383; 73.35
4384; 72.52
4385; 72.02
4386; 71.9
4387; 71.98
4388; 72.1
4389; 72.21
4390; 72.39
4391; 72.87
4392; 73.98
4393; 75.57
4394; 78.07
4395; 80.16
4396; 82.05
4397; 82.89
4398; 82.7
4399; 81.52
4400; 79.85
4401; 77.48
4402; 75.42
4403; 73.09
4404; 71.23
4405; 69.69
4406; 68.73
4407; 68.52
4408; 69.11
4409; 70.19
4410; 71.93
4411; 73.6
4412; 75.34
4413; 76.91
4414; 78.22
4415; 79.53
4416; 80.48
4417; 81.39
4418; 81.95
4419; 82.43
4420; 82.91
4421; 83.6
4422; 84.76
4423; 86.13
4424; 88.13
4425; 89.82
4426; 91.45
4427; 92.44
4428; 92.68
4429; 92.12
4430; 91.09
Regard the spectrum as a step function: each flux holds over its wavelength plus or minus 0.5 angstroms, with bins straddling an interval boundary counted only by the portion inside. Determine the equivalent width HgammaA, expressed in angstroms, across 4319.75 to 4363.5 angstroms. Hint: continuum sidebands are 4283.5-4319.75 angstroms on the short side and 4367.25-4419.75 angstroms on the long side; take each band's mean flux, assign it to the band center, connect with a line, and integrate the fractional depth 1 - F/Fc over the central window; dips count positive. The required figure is -3.8 angstroms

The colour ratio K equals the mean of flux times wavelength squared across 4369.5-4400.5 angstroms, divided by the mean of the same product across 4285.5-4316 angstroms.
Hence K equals 1.41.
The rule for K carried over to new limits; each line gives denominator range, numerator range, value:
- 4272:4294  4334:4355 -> 1.10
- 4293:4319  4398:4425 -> 1.48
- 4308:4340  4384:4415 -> 1.16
